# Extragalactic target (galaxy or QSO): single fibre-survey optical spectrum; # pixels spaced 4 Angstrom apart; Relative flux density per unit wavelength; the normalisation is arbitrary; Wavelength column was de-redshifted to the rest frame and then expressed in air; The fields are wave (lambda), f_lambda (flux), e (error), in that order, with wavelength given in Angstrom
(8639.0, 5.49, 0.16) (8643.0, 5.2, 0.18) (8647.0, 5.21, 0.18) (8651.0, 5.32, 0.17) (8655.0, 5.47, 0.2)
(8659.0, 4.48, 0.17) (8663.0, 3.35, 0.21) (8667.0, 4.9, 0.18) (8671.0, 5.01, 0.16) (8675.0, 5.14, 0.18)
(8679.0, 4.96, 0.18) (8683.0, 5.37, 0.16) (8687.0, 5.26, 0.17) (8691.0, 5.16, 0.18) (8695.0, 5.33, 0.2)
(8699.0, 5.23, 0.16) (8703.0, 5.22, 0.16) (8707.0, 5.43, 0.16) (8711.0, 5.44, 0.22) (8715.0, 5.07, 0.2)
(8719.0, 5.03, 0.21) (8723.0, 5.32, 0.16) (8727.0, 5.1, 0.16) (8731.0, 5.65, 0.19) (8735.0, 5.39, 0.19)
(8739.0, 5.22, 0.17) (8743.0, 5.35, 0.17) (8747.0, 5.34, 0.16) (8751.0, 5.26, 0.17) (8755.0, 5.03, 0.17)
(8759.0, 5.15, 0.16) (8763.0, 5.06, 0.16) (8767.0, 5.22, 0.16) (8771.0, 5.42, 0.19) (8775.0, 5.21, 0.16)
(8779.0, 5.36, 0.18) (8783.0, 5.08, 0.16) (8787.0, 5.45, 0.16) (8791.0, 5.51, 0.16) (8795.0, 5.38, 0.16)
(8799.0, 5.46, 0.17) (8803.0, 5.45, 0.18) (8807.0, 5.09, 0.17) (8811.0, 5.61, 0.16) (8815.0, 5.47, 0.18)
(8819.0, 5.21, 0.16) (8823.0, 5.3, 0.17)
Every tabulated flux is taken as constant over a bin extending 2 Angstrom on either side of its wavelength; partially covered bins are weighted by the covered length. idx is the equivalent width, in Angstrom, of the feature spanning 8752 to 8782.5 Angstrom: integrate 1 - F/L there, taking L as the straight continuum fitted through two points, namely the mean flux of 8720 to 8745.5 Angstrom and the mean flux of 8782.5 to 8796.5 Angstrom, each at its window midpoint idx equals 0.9 Angstrom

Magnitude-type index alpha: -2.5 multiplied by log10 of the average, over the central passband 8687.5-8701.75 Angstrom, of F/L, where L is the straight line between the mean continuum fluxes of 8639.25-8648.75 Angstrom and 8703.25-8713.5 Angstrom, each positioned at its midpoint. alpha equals 0.02 mag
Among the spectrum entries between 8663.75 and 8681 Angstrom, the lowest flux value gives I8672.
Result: 4.9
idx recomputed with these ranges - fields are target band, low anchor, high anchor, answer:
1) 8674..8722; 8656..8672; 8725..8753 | -3.68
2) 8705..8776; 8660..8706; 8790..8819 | -1.02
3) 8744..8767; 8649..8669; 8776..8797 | 0.05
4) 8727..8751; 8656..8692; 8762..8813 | -1.05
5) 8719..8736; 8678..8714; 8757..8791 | -0.19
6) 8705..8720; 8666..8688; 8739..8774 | -0.28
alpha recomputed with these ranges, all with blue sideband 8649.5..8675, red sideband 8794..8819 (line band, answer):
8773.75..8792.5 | -0.01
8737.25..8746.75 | -0.04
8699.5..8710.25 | -0.08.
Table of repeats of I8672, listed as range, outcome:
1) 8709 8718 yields 5.07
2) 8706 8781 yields 5.03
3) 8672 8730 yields 4.96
